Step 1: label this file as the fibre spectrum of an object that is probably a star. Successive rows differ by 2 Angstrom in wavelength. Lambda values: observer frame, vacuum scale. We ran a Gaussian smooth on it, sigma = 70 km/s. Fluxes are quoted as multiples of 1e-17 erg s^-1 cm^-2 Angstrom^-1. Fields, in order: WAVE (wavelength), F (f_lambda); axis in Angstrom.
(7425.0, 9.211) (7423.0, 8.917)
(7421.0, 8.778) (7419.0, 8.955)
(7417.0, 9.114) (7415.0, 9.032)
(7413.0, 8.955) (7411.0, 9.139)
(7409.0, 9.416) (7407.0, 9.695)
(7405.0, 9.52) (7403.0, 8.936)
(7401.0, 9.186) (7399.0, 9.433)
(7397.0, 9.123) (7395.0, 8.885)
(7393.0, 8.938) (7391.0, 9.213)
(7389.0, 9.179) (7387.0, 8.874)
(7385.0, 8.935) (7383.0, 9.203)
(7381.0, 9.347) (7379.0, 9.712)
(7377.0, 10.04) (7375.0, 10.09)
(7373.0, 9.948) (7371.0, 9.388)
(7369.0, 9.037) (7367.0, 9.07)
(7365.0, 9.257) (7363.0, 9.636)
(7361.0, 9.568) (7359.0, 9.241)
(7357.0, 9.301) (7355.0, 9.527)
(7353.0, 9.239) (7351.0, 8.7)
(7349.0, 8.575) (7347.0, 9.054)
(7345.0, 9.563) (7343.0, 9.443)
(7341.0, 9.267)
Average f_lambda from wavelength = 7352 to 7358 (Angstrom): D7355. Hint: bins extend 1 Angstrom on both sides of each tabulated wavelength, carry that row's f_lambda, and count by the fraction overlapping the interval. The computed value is 9.36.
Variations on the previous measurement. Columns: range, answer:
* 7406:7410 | 9.56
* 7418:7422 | 8.87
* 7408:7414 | 9.17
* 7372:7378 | 10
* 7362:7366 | 9.45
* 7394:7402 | 9.16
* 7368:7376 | 9.62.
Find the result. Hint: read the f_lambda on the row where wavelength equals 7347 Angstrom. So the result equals 9.054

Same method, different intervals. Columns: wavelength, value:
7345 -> 9.563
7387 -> 8.874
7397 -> 9.123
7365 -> 9.257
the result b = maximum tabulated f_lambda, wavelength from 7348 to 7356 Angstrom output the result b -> 9.527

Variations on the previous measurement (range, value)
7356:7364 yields 9.636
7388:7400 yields 9.433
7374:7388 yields 10.09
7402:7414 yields 9.695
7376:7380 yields 10.04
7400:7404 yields 9.186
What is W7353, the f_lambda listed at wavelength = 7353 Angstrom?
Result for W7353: 9.239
